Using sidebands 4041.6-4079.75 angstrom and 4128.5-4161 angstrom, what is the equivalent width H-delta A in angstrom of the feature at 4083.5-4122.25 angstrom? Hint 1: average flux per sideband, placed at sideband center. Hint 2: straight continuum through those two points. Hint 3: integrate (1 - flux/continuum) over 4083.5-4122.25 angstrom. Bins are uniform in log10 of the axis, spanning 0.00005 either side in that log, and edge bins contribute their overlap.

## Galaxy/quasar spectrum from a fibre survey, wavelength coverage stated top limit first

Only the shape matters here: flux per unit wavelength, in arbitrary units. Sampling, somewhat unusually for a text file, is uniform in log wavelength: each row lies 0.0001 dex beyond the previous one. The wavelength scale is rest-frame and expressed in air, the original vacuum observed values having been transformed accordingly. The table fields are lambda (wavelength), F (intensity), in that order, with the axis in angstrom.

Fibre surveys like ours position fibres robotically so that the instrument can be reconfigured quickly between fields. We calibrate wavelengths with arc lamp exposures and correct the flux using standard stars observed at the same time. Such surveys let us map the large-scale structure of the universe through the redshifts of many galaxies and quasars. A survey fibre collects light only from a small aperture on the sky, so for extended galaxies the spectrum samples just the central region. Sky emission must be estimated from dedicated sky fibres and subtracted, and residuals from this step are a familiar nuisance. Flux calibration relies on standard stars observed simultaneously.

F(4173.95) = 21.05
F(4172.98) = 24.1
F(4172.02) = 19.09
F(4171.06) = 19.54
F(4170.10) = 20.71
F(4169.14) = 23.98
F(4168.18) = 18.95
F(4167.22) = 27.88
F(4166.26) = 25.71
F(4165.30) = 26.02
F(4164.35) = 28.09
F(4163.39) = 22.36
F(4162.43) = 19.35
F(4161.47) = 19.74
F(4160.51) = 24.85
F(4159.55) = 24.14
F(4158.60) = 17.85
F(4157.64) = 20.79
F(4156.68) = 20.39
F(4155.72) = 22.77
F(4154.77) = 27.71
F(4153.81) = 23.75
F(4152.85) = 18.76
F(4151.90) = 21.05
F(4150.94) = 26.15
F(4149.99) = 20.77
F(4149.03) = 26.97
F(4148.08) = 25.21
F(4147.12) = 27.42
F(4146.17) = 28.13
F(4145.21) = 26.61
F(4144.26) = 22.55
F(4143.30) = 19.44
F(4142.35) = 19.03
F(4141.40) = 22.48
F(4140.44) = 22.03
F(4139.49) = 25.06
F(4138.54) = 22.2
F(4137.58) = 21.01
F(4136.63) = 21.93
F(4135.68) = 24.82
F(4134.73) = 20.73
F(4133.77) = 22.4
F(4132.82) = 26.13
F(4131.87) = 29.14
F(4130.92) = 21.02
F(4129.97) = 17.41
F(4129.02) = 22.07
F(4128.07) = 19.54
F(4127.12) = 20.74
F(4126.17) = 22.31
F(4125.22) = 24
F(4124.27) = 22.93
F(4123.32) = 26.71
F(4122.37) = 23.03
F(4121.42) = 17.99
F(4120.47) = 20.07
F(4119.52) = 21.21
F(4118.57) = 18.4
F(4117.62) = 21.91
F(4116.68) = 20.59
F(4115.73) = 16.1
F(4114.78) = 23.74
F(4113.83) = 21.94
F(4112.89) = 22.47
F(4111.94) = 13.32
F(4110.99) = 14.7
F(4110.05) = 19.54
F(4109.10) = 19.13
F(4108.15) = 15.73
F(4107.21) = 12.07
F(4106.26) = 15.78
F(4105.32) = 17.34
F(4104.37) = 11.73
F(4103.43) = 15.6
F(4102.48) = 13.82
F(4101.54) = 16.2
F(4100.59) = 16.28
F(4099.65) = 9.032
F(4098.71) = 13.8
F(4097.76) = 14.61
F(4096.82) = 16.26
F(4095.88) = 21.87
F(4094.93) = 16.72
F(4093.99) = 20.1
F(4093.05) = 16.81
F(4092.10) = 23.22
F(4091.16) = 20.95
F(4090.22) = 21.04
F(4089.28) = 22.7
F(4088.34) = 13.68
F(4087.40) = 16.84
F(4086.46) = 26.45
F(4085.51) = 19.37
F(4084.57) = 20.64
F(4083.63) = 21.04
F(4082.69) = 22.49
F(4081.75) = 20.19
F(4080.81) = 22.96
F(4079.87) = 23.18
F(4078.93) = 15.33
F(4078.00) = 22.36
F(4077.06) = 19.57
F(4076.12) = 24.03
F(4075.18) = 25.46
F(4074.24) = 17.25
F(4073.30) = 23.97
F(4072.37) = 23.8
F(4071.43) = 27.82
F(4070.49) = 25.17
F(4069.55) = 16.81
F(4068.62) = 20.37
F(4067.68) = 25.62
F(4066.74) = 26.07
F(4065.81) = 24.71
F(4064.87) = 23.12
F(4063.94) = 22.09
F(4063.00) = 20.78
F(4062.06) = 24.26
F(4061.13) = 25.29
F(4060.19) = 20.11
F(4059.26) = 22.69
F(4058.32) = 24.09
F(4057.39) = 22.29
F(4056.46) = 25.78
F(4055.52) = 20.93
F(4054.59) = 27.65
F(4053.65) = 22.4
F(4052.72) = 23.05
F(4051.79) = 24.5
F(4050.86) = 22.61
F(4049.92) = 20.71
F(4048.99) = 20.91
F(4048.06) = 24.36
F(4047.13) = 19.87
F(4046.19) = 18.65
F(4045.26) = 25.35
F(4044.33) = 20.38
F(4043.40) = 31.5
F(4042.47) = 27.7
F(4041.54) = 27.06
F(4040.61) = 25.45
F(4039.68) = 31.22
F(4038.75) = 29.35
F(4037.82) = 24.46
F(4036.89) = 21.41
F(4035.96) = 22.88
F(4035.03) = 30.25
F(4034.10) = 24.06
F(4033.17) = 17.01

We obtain 8.3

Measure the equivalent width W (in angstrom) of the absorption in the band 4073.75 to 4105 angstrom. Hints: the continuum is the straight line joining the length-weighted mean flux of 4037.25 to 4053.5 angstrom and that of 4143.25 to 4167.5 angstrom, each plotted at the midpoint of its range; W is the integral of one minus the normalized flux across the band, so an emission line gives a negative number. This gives 6.9 angstrom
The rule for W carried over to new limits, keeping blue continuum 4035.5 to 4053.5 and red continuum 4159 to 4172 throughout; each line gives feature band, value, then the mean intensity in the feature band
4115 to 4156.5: 1.3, 22.6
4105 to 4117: 2.9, 17.9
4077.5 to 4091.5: 1.9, 20.6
